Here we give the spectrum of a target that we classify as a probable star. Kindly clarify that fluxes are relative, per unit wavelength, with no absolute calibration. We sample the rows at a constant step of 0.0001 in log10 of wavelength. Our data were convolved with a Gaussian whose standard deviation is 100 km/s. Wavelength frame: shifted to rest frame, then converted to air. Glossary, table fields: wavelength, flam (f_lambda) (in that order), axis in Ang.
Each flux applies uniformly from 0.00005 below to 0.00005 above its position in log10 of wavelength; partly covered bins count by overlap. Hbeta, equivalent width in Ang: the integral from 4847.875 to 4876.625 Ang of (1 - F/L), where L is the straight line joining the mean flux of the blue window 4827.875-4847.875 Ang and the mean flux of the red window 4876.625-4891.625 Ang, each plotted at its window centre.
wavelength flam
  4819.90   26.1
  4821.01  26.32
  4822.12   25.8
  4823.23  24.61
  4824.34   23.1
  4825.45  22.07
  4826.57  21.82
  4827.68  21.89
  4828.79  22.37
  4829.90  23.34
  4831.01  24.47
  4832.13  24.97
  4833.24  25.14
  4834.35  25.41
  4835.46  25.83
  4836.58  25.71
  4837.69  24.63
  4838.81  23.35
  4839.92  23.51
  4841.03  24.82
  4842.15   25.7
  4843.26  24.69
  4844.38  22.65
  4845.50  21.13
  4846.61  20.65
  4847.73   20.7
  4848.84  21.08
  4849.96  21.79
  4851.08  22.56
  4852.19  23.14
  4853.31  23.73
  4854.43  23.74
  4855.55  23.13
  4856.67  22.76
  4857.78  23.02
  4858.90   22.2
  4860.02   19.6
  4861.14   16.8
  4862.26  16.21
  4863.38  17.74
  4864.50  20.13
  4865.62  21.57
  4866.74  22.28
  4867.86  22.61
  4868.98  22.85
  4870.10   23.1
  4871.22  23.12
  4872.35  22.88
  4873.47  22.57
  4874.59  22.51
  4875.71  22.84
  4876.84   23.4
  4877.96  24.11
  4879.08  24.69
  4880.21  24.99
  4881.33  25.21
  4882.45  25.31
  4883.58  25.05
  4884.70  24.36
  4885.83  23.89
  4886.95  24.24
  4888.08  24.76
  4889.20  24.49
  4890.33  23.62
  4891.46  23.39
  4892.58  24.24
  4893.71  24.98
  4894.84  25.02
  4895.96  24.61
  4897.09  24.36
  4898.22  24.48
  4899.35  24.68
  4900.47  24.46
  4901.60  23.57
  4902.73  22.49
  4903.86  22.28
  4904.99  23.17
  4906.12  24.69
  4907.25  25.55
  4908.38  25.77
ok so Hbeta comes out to 2.9 Ang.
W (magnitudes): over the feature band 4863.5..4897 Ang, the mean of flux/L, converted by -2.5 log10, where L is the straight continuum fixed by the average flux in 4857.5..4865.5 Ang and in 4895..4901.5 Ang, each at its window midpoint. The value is -0.08 mag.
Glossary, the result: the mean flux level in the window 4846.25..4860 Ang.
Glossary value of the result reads 22.3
